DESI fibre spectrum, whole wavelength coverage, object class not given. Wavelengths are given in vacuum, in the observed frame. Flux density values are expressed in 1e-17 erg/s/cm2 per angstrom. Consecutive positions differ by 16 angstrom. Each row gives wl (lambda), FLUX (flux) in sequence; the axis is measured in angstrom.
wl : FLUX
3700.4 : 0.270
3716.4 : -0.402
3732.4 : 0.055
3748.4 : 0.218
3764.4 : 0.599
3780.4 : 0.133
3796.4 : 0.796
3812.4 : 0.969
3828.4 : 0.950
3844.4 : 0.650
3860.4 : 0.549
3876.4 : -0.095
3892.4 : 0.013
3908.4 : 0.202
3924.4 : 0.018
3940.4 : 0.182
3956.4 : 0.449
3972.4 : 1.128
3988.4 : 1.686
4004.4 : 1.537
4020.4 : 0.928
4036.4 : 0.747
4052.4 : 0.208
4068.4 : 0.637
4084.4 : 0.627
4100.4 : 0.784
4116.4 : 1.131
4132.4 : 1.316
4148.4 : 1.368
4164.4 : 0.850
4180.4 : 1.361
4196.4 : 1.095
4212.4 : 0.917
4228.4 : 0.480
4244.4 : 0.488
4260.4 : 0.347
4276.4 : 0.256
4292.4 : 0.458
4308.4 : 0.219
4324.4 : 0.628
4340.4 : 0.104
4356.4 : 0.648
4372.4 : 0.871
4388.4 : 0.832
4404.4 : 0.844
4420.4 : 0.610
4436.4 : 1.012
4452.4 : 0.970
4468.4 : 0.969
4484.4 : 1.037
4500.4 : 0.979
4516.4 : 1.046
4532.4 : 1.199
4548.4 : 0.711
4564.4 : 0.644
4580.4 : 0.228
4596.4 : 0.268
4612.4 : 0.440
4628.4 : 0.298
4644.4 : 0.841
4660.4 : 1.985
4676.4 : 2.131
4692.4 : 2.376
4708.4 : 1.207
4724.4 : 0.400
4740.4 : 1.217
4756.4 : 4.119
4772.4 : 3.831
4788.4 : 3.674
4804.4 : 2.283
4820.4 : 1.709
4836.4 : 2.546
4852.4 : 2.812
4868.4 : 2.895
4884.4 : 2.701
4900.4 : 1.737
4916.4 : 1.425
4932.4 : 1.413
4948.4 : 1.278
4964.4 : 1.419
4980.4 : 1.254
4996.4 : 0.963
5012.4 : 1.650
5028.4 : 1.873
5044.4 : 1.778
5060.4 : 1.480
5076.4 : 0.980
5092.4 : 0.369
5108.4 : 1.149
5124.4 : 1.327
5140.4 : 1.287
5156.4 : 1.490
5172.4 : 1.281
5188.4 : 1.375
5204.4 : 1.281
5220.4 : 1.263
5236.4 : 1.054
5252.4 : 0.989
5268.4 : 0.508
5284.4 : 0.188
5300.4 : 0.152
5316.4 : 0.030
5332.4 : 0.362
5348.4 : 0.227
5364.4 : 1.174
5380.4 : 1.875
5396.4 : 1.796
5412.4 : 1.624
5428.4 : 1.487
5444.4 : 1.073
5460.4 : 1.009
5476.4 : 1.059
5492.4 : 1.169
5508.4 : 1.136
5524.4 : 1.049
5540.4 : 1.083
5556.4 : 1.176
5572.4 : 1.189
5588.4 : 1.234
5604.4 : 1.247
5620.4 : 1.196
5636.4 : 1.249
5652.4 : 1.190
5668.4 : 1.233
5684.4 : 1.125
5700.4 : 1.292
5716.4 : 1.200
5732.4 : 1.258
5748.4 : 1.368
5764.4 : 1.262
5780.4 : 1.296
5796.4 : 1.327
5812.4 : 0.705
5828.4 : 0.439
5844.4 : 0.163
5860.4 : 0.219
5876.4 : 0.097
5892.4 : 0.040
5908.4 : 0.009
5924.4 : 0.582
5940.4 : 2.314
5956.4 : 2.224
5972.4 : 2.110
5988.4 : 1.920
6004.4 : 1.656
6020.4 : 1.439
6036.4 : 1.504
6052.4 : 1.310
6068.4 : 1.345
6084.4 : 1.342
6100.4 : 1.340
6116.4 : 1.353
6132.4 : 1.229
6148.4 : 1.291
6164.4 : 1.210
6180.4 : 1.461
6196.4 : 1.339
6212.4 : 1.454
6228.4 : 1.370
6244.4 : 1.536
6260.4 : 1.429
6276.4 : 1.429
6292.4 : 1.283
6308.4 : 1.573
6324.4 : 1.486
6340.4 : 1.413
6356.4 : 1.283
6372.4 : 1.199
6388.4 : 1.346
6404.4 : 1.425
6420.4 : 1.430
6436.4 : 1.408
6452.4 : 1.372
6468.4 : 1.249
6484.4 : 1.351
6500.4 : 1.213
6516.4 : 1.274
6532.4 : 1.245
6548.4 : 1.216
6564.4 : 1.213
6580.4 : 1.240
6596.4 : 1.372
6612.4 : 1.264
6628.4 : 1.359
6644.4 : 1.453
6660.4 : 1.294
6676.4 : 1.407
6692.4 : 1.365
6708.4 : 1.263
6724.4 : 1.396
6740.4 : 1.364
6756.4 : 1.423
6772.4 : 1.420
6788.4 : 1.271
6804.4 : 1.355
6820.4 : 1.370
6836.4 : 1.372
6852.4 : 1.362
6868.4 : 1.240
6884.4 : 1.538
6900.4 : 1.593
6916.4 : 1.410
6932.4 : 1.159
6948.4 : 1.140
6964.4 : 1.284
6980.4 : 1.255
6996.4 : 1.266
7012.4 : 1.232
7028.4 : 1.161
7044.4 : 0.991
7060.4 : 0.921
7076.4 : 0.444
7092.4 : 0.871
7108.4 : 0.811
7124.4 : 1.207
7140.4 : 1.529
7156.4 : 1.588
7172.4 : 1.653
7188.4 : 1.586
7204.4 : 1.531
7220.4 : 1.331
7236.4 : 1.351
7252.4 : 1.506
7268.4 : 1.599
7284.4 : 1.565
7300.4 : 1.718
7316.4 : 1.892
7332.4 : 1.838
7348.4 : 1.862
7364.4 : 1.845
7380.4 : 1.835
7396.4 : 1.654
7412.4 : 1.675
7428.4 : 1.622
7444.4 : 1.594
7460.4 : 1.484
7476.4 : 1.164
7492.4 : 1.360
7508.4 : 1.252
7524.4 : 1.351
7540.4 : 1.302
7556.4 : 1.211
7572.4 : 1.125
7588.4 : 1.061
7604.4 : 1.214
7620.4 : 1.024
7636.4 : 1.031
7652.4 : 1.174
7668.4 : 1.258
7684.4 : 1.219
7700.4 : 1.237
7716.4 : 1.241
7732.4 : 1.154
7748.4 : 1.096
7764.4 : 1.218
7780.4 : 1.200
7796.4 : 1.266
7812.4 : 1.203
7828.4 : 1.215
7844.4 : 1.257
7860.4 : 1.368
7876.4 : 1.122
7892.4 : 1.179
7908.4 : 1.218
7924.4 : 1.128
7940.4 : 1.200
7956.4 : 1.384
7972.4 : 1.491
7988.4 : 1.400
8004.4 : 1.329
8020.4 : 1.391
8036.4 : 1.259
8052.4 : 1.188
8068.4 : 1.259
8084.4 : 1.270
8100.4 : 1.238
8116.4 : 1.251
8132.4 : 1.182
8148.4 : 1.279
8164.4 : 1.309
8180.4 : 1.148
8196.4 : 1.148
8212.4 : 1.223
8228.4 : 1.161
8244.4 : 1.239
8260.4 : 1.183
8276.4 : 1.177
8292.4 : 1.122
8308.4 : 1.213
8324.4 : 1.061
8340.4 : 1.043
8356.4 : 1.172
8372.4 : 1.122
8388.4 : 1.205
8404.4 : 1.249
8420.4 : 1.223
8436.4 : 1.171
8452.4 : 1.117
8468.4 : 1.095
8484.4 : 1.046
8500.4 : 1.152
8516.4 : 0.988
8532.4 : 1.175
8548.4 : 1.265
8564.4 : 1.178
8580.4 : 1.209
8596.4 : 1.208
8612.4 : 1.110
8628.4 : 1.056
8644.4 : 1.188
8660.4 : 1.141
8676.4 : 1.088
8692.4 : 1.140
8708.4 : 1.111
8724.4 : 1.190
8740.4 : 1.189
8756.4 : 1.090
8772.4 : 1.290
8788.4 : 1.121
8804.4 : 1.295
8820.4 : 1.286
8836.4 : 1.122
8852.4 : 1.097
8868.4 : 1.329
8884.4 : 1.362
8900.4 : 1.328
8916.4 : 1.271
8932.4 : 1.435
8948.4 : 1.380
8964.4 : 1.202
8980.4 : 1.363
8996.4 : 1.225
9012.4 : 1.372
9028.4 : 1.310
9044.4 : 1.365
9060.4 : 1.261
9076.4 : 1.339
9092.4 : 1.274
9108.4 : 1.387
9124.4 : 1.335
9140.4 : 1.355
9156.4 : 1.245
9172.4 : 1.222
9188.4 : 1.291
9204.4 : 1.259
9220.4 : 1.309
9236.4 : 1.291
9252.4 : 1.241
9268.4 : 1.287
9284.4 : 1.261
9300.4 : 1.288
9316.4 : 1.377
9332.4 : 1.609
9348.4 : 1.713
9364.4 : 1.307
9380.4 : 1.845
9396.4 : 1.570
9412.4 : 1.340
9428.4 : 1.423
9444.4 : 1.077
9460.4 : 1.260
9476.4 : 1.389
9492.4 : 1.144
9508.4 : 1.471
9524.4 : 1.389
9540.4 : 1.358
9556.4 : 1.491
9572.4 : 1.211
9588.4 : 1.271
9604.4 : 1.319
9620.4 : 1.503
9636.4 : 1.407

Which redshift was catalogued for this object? 0.22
